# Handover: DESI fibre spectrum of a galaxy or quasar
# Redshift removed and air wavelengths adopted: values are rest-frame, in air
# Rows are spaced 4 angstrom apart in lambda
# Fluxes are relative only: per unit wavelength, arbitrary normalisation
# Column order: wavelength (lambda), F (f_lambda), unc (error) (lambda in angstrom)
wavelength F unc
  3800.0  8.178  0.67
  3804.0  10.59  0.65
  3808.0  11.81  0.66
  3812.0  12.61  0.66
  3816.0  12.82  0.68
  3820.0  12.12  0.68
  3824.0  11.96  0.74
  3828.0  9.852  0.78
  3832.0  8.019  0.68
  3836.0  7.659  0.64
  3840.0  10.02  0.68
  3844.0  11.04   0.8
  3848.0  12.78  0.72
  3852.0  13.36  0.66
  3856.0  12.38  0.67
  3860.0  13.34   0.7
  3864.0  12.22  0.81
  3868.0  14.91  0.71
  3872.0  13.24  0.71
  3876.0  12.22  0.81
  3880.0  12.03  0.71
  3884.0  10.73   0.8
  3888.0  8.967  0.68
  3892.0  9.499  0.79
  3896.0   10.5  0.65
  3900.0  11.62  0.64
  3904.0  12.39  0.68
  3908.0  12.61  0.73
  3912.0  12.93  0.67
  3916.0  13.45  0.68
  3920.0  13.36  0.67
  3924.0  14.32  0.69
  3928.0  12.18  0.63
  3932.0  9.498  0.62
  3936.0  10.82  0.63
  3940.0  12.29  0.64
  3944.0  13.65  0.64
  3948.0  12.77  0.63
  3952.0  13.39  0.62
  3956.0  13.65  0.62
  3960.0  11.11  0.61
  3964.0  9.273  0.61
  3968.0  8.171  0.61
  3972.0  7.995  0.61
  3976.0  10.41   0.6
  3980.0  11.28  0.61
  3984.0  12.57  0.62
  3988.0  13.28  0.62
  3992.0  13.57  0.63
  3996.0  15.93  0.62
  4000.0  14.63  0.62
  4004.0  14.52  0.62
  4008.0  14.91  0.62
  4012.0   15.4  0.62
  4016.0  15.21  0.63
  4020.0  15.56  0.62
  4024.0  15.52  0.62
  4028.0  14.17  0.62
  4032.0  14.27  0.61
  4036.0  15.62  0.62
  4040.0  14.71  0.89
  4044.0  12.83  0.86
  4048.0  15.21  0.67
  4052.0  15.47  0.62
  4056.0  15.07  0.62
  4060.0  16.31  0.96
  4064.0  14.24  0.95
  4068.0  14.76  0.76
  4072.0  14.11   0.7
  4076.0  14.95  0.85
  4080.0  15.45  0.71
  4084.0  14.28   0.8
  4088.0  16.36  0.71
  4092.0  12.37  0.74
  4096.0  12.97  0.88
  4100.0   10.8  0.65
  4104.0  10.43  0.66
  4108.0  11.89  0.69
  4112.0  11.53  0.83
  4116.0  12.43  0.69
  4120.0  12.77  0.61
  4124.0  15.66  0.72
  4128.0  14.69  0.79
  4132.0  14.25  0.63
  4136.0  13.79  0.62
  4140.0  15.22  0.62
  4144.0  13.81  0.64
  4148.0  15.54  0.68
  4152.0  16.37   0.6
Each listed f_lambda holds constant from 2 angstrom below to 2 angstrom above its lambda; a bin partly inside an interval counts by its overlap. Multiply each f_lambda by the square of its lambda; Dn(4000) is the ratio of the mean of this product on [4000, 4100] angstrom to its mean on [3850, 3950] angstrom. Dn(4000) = 1.3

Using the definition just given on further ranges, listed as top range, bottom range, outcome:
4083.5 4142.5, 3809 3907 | 1.31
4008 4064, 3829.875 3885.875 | 1.40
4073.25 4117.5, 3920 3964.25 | 1.15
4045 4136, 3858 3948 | 1.26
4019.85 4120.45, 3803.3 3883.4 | 1.33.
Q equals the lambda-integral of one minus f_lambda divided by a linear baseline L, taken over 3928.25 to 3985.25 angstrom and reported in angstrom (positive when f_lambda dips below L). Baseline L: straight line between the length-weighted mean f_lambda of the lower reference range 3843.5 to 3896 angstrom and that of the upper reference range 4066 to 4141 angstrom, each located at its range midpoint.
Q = 6.3 angstrom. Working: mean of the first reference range 12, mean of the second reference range 13.6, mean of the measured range 11.2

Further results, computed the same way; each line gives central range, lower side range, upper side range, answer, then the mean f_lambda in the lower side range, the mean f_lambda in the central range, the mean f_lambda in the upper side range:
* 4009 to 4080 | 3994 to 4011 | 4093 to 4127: -4.8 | 15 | 14.9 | 12.4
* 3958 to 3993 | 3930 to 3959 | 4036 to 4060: 6.1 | 12.3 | 10.8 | 14.9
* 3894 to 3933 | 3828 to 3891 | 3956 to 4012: -1.8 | 11.4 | 12.4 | 12.3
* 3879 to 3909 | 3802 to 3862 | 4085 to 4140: 2.0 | 11.4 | 11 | 13.2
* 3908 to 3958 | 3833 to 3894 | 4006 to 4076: 0.7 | 11.6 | 12.7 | 14.9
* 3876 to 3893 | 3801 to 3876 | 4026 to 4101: 2.3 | 11.7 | 10.6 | 14.5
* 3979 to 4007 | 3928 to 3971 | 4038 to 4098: -2.7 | 11.4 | 13.8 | 14.6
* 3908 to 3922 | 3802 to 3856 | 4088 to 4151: -1.6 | 11.2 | 13.2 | 13.4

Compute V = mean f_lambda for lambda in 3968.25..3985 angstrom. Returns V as 10.2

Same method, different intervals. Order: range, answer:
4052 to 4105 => 14.1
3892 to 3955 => 12.3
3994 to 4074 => 14.9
